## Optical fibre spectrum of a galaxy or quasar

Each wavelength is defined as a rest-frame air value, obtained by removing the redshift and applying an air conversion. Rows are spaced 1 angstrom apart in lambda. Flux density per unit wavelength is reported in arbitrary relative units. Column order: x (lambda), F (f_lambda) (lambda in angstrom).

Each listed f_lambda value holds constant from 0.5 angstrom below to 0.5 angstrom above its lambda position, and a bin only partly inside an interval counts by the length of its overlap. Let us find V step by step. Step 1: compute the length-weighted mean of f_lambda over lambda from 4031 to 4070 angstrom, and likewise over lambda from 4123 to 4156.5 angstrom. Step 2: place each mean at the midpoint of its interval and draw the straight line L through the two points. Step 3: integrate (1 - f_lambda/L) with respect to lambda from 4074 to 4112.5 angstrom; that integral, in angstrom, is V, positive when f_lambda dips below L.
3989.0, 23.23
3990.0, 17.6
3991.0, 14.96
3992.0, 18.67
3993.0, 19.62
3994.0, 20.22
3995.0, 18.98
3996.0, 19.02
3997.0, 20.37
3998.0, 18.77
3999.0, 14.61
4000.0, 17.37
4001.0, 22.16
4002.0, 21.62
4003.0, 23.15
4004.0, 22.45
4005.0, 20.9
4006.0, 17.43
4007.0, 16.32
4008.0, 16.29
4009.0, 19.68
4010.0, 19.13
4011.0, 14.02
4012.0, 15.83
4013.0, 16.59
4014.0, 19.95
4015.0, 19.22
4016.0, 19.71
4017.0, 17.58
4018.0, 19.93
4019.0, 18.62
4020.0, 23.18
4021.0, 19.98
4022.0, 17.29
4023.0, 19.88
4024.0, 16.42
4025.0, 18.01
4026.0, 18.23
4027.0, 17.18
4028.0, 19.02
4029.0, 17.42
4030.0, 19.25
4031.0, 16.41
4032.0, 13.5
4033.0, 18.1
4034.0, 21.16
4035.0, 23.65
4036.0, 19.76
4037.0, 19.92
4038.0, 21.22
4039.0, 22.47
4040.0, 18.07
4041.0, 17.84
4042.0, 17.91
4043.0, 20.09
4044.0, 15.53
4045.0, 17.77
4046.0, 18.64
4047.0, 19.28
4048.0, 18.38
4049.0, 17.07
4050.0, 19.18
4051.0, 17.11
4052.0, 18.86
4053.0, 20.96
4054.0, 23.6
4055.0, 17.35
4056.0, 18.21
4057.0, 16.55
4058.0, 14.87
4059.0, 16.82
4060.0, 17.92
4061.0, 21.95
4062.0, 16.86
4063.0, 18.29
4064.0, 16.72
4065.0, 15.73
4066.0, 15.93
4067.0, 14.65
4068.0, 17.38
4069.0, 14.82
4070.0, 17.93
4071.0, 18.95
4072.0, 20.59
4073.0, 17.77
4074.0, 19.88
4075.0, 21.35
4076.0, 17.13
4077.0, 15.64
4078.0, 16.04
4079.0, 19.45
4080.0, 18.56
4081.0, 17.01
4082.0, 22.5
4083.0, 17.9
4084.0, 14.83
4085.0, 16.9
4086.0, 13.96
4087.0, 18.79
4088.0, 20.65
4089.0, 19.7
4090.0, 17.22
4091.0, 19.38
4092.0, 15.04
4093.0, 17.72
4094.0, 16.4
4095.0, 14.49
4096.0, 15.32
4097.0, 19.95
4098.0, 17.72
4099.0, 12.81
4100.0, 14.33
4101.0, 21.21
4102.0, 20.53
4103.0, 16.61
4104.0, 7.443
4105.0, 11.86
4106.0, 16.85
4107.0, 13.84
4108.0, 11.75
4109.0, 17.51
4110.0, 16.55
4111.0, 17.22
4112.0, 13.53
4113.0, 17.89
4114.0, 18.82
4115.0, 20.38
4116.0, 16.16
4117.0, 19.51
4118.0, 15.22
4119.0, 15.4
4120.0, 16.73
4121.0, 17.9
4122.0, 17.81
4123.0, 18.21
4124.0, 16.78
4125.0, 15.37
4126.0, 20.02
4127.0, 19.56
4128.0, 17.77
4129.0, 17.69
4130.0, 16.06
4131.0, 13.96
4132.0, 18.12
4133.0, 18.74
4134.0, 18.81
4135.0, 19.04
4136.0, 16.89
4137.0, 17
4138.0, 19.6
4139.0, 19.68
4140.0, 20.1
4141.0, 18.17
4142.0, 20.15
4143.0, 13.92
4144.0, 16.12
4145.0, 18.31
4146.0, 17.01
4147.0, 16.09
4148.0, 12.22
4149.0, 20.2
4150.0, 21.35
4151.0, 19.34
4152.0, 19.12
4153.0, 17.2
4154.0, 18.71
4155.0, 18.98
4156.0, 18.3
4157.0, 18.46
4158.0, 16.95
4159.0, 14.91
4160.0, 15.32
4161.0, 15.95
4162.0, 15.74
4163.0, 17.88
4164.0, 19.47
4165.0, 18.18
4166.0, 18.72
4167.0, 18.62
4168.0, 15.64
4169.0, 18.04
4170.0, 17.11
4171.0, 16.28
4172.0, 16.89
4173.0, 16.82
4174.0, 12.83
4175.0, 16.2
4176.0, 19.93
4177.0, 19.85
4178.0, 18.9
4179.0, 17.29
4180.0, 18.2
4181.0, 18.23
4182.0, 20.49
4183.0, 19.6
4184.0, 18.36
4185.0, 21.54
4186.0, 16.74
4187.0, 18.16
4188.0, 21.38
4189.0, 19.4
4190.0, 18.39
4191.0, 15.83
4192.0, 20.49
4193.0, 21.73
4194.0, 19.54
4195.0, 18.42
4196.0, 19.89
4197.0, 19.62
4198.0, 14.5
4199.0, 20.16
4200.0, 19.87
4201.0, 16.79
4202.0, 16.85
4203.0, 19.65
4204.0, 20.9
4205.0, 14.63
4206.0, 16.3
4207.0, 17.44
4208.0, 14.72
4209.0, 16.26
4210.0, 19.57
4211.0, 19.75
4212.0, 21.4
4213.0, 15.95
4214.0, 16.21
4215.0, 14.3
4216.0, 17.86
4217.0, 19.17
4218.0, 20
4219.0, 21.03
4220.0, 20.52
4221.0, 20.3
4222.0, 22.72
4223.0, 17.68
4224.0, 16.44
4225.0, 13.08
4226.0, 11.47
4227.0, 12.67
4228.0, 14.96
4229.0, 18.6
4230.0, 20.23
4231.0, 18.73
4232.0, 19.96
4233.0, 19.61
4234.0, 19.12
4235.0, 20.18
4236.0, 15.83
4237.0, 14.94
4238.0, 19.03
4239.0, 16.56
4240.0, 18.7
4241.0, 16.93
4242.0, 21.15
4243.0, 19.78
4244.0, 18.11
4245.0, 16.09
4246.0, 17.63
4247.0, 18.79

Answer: 2.78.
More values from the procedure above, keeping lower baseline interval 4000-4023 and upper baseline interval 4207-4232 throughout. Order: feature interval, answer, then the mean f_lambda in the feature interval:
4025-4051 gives 0.4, 18.6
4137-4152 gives 0.2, 18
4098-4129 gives 3.1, 16.6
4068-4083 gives 0.3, 18.4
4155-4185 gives 0.6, 17.6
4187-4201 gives -0.9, 19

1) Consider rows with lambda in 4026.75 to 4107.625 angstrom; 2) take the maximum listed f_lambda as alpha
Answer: 23.65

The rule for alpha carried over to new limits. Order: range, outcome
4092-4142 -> 21.21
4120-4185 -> 21.54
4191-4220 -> 21.73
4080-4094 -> 22.5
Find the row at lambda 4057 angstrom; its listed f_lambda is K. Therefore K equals 16.55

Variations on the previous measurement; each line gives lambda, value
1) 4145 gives 18.31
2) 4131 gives 13.96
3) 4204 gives 20.9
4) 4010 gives 19.13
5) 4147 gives 16.09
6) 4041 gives 17.84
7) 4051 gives 17.11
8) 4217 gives 19.17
